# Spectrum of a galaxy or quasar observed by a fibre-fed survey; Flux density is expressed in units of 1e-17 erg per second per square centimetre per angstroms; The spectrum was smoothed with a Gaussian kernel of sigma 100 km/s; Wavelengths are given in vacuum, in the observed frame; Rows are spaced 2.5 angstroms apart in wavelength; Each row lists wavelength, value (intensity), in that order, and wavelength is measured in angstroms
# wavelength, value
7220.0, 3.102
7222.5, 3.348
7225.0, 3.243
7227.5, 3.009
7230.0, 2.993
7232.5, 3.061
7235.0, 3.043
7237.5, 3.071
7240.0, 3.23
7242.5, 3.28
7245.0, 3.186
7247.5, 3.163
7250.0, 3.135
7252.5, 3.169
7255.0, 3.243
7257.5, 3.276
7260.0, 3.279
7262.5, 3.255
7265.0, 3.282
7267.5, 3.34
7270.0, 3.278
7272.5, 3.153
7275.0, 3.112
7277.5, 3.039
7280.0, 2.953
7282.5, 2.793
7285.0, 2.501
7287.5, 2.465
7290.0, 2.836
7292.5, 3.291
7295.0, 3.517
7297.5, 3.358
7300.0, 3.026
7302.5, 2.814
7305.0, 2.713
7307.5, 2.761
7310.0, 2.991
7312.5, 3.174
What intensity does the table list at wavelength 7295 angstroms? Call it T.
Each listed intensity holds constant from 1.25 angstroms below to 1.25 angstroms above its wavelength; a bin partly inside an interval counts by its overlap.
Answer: 3.517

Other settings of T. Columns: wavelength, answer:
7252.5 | 3.169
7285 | 2.501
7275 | 3.112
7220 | 3.102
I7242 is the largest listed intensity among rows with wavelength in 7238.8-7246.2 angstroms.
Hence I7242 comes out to 3.28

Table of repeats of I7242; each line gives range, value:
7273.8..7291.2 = 3.112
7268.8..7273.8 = 3.278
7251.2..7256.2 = 3.243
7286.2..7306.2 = 3.517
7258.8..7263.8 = 3.279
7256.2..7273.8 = 3.34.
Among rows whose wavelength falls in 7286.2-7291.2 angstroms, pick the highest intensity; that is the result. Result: 2.836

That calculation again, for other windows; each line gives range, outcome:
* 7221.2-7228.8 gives 3.348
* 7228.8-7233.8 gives 3.061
